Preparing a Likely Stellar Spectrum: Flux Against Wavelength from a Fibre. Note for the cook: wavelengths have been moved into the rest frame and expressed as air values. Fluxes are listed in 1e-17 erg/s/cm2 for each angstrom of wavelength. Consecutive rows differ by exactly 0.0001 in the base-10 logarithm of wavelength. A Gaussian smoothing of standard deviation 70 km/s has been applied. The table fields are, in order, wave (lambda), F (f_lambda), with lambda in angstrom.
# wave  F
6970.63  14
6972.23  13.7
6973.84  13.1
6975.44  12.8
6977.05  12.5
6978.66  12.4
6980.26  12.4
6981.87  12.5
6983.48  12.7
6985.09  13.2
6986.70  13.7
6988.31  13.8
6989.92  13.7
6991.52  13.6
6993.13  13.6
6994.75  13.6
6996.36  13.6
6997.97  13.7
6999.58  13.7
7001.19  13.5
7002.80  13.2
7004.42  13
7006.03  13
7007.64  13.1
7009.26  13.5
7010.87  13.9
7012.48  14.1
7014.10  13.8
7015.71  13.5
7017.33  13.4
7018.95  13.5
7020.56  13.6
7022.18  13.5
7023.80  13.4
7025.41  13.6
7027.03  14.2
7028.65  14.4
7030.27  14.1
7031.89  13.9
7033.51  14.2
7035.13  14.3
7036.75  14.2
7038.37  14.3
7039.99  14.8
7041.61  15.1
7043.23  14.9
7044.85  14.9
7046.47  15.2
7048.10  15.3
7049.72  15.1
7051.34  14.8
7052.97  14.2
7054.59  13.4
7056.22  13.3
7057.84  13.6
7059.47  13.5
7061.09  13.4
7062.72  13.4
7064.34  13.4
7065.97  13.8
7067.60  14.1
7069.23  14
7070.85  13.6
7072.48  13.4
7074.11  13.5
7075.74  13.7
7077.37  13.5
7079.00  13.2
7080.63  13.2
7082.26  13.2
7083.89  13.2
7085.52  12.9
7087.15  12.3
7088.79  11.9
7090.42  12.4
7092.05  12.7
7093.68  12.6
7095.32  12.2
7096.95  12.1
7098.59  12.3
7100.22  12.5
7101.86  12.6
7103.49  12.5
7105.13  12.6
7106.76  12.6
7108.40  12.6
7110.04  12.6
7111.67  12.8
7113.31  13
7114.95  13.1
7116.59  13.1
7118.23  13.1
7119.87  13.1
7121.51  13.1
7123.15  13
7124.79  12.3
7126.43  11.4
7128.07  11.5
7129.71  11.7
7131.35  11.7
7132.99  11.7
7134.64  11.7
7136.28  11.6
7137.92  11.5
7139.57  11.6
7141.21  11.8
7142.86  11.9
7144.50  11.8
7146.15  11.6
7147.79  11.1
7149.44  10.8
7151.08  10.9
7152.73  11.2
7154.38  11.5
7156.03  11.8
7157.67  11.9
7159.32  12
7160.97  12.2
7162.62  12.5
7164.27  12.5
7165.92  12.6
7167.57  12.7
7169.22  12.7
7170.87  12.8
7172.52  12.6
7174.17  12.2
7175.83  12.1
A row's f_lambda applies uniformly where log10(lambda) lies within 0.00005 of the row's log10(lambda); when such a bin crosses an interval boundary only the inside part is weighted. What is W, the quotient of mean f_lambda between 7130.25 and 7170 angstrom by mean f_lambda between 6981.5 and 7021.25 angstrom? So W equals 0.9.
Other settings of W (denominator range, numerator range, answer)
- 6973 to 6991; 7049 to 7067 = 1.06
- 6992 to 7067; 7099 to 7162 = 0.87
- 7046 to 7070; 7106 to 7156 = 0.86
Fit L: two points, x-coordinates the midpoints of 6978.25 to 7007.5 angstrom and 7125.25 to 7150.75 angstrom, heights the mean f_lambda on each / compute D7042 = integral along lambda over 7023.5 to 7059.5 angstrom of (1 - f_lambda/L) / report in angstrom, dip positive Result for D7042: -4.6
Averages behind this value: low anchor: 13.3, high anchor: 11.6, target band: 14.3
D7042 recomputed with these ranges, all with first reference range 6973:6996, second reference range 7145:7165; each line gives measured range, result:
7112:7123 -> -1.0 angstrom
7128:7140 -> 0.2 angstrom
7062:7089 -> -2.2 angstrom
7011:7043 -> -3.1 angstrom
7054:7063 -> -0.7 angstrom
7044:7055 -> -1.9 angstrom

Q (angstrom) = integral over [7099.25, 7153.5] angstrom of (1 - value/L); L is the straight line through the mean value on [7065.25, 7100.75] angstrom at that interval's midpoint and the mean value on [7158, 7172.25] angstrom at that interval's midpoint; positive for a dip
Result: 2.6 angstrom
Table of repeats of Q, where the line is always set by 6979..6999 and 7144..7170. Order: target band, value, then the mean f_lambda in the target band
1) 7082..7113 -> -0.44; 12.6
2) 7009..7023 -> -0.60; 13.7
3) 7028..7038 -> -0.96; 14.2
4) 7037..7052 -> -2.42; 14.9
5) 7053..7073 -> -1.45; 13.6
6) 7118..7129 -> -0.28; 12.5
